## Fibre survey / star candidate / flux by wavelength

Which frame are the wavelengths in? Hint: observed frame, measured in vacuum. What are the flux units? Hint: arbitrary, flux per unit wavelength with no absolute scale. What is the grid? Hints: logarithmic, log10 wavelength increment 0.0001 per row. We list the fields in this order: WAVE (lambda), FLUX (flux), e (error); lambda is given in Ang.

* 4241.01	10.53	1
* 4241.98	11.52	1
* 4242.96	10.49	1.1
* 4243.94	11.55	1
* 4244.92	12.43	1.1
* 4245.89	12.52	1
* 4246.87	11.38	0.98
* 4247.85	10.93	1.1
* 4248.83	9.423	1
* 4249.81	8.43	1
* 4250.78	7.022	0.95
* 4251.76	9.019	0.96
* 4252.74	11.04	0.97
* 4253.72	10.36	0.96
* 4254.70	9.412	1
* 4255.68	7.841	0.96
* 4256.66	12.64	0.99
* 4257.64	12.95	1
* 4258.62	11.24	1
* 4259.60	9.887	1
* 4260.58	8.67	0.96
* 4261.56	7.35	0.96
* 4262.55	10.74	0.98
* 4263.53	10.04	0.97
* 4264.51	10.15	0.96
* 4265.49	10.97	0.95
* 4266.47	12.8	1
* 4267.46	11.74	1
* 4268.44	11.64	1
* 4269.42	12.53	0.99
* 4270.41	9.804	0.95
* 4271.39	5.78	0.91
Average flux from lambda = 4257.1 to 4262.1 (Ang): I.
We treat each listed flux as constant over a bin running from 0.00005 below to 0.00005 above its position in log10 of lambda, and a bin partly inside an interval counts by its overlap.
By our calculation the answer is 10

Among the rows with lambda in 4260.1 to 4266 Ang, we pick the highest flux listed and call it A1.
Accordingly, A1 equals 10.97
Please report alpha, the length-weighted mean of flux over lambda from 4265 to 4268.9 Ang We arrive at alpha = 11.8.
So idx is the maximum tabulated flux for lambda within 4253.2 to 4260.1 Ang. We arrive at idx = 12.95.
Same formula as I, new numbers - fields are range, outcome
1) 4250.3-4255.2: 9.37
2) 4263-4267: 11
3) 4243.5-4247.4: 12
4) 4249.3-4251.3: 7.78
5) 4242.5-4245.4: 11.5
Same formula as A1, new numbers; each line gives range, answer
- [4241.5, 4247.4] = 12.52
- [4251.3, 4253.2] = 11.04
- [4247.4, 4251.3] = 10.93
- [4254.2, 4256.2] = 9.412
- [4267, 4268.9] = 11.74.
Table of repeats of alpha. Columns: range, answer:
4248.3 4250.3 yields 8.98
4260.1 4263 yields 8.87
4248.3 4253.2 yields 9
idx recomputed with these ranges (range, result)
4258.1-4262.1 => 11.24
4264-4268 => 12.8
